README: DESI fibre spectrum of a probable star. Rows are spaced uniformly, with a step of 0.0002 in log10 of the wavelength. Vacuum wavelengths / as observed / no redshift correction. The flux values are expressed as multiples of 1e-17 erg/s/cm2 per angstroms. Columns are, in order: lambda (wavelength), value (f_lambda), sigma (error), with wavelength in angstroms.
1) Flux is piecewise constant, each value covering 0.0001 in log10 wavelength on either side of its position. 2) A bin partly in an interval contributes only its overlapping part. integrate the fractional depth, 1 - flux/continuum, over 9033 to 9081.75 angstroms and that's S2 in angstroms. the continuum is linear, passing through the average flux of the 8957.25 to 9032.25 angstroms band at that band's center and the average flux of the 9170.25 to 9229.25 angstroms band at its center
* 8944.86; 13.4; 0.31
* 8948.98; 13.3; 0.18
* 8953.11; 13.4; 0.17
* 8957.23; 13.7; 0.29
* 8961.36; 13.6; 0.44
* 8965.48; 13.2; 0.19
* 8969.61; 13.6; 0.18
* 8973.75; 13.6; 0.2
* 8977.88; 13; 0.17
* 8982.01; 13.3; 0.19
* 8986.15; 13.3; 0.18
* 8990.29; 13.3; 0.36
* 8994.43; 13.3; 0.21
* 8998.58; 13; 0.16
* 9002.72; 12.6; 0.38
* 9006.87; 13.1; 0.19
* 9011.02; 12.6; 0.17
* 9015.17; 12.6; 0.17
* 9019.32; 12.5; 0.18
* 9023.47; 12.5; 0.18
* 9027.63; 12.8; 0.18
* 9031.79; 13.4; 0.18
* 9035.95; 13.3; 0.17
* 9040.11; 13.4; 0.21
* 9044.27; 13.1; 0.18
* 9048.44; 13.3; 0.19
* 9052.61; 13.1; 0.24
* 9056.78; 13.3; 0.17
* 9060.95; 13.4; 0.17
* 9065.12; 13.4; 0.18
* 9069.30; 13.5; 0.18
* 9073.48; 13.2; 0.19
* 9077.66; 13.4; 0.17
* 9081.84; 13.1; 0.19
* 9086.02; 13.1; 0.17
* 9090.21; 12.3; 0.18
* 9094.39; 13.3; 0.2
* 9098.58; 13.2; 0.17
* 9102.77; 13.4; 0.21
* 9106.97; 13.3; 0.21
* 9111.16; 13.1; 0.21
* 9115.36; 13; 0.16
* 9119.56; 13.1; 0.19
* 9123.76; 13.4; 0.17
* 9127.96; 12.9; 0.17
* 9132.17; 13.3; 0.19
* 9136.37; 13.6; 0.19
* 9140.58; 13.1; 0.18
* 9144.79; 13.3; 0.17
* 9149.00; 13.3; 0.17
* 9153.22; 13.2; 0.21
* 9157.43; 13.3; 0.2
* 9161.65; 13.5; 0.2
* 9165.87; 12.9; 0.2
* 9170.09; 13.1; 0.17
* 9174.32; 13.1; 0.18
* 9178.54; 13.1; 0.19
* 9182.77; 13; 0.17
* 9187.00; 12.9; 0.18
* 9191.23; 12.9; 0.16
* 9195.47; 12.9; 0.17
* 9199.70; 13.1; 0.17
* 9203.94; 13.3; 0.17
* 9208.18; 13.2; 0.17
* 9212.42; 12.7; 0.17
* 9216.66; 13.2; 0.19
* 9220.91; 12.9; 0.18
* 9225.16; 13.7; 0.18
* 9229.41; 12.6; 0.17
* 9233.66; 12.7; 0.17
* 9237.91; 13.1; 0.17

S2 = -0.85 angstroms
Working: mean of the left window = 13.1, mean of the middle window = 13.3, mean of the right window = 13.1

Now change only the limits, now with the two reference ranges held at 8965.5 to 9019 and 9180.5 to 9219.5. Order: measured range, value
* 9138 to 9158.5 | -0.33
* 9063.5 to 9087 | -0.41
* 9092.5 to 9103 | -0.18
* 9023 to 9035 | 0.08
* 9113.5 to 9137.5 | -0.29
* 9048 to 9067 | -0.34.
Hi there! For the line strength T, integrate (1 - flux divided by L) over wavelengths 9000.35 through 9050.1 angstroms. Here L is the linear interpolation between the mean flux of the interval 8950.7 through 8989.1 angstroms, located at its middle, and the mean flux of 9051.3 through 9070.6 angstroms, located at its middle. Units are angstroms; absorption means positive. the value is 1.6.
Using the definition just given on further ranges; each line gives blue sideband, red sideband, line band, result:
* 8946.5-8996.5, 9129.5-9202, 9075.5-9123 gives 0.4 angstroms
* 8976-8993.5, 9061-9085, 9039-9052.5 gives 0.1 angstroms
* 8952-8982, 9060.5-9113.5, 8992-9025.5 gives 1.4 angstroms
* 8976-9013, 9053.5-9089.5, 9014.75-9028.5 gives 0.6 angstroms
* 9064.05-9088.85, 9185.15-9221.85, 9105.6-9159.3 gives -0.3 angstroms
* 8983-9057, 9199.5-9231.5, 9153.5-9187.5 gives -0.1 angstroms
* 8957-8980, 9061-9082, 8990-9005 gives 0.4 angstroms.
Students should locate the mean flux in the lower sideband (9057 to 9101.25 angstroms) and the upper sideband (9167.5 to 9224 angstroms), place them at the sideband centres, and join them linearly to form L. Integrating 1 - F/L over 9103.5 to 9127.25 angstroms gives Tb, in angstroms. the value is 0.0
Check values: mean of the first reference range 13.2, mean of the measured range 13.2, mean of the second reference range 13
